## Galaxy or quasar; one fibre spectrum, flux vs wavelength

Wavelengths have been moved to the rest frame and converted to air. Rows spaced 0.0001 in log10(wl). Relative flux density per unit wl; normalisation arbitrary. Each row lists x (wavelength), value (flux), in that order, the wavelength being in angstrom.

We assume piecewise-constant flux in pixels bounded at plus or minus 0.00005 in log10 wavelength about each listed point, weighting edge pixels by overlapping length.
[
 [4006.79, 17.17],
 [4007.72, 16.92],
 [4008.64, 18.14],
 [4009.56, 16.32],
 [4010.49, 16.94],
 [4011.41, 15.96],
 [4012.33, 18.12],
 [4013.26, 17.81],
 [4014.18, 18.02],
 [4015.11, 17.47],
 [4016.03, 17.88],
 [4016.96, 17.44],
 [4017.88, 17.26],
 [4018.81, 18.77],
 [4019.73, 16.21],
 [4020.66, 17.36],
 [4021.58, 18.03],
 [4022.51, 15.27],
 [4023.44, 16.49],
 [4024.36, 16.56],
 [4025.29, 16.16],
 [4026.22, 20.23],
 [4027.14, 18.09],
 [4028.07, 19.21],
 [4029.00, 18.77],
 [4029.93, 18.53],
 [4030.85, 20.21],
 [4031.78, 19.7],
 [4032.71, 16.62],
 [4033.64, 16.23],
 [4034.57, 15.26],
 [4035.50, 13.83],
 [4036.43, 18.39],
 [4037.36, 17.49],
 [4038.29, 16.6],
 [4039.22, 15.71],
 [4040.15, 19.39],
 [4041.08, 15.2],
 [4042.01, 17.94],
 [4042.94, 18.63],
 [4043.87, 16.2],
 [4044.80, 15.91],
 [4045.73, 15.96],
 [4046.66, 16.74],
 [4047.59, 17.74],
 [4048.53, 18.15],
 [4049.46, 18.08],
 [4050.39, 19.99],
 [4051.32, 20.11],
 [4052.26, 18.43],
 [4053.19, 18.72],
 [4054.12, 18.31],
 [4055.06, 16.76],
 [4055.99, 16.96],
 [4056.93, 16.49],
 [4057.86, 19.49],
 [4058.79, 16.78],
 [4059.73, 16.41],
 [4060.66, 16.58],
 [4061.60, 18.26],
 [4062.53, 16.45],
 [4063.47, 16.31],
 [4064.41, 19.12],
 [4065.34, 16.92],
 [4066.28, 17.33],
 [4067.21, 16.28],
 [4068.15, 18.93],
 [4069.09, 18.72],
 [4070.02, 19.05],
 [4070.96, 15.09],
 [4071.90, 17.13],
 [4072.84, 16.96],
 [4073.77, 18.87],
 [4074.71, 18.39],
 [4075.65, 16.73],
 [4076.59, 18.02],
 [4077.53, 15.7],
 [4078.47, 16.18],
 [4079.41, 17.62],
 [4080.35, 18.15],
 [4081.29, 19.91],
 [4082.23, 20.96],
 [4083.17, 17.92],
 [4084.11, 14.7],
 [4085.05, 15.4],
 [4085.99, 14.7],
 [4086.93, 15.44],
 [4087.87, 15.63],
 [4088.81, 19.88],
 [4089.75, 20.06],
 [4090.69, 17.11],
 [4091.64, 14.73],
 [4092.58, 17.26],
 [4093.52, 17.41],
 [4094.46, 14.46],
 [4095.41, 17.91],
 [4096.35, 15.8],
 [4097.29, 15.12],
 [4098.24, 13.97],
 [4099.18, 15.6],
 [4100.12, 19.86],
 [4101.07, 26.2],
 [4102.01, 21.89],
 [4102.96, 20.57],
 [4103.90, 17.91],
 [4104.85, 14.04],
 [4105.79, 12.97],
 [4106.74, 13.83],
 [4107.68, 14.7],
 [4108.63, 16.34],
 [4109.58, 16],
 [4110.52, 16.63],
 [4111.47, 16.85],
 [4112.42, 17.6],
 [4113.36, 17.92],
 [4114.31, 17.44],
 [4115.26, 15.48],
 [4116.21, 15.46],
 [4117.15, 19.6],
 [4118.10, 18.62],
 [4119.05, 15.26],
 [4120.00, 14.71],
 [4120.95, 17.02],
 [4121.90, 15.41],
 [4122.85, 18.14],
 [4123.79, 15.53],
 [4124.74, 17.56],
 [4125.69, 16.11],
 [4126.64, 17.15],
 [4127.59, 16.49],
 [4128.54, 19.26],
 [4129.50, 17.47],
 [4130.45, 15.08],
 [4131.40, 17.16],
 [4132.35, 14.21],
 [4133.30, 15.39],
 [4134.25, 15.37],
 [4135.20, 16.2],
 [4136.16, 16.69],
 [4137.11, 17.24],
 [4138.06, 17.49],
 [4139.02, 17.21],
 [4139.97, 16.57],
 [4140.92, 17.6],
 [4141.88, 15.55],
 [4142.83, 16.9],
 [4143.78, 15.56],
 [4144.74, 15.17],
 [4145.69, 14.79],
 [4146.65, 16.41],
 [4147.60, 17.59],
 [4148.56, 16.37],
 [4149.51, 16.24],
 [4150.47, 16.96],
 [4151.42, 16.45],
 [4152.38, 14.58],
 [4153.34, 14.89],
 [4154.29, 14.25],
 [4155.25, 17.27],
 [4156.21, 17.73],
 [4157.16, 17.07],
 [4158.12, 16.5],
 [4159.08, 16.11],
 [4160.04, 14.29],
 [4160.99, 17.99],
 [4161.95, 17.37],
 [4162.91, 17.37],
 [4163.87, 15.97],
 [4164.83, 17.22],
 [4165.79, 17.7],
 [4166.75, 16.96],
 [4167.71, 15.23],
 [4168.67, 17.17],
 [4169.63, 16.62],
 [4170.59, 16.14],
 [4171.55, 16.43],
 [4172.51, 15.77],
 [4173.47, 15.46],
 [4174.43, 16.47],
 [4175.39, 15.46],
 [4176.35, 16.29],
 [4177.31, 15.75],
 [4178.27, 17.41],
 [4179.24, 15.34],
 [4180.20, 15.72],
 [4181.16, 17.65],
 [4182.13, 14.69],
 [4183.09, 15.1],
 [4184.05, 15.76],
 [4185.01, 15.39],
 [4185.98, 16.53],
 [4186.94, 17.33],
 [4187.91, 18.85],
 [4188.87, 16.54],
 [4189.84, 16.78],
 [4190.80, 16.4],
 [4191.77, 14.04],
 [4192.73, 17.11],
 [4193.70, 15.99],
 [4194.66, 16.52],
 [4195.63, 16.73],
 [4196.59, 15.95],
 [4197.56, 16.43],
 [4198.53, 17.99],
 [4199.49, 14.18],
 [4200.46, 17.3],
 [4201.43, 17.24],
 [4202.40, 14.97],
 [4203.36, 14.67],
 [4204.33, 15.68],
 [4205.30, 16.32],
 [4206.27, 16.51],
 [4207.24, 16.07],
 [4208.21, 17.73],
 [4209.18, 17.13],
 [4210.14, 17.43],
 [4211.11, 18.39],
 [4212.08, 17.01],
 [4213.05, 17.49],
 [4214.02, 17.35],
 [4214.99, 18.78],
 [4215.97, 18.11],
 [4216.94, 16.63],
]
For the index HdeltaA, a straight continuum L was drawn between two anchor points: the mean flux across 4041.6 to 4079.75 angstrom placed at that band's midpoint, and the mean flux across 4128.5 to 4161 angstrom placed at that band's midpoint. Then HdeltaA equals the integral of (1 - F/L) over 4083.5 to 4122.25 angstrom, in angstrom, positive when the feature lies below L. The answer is 0.3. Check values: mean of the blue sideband 17.5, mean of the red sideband 16.3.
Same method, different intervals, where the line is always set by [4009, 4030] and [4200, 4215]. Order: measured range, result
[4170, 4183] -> 0.7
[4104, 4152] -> 2.1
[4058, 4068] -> 0.1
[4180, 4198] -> 0.6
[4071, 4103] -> -0.4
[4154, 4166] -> 0.2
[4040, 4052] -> -0.2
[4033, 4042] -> 0.5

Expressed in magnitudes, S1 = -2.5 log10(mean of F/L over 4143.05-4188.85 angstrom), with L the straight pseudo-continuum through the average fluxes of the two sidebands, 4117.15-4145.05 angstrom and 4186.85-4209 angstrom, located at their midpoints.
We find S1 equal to 0.01 mag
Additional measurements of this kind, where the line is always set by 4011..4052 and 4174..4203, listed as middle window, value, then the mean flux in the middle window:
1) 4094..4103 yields -0.07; 18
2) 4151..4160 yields 0.04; 16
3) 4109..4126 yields 0.00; 16.7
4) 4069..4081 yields -0.02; 17.4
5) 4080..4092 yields -0.01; 17.3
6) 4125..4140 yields 0.01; 16.6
